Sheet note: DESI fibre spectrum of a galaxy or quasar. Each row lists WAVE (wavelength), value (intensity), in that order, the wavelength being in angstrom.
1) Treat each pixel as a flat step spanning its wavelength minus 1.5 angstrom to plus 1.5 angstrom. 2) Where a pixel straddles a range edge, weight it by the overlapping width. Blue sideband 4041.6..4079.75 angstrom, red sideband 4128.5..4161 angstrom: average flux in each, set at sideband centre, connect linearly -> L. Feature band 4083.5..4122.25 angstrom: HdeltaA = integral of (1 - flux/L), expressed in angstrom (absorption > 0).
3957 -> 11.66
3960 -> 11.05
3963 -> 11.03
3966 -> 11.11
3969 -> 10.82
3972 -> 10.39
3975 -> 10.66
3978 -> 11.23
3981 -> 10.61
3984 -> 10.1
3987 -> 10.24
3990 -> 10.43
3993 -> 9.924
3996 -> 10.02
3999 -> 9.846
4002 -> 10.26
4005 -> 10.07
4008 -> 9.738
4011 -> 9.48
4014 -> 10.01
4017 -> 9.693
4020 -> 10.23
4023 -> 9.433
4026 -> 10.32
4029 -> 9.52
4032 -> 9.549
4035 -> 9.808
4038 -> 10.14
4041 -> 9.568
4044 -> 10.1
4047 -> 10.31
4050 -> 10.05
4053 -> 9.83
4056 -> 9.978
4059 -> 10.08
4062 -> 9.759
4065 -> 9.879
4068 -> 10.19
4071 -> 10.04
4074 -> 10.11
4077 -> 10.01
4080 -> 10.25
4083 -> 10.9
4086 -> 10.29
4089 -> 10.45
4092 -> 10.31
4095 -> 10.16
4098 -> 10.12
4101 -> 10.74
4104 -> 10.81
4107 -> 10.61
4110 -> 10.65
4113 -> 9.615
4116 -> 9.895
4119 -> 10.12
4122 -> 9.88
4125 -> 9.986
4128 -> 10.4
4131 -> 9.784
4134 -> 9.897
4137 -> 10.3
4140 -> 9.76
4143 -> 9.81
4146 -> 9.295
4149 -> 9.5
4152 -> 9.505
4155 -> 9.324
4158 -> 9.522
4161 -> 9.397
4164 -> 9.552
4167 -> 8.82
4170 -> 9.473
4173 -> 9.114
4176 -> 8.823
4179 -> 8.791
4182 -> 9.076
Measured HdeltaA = -1.8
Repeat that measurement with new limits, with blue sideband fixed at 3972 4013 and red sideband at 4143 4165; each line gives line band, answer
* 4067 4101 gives -1.72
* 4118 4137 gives -0.88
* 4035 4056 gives -0.05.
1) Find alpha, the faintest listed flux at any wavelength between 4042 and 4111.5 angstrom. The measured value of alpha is 9.759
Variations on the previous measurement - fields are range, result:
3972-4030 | 9.433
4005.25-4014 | 9.48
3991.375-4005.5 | 9.846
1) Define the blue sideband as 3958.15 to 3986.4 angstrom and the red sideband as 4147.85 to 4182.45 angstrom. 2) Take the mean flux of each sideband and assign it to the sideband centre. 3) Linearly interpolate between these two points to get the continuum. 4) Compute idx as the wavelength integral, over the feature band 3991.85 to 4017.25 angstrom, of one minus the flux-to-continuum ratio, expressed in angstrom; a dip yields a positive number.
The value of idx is 1.5 angstrom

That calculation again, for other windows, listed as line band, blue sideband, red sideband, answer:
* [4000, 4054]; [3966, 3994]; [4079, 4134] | 2.8 angstrom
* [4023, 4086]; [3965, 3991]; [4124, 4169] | 1.0 angstrom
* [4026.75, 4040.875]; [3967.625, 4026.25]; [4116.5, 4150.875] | 0.5 angstrom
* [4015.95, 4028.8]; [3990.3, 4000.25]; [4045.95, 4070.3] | 0.1 angstrom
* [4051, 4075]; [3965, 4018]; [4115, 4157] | 0.1 angstrom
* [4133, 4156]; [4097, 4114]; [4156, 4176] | 0.0 angstrom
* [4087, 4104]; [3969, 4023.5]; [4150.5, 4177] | -1.3 angstrom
